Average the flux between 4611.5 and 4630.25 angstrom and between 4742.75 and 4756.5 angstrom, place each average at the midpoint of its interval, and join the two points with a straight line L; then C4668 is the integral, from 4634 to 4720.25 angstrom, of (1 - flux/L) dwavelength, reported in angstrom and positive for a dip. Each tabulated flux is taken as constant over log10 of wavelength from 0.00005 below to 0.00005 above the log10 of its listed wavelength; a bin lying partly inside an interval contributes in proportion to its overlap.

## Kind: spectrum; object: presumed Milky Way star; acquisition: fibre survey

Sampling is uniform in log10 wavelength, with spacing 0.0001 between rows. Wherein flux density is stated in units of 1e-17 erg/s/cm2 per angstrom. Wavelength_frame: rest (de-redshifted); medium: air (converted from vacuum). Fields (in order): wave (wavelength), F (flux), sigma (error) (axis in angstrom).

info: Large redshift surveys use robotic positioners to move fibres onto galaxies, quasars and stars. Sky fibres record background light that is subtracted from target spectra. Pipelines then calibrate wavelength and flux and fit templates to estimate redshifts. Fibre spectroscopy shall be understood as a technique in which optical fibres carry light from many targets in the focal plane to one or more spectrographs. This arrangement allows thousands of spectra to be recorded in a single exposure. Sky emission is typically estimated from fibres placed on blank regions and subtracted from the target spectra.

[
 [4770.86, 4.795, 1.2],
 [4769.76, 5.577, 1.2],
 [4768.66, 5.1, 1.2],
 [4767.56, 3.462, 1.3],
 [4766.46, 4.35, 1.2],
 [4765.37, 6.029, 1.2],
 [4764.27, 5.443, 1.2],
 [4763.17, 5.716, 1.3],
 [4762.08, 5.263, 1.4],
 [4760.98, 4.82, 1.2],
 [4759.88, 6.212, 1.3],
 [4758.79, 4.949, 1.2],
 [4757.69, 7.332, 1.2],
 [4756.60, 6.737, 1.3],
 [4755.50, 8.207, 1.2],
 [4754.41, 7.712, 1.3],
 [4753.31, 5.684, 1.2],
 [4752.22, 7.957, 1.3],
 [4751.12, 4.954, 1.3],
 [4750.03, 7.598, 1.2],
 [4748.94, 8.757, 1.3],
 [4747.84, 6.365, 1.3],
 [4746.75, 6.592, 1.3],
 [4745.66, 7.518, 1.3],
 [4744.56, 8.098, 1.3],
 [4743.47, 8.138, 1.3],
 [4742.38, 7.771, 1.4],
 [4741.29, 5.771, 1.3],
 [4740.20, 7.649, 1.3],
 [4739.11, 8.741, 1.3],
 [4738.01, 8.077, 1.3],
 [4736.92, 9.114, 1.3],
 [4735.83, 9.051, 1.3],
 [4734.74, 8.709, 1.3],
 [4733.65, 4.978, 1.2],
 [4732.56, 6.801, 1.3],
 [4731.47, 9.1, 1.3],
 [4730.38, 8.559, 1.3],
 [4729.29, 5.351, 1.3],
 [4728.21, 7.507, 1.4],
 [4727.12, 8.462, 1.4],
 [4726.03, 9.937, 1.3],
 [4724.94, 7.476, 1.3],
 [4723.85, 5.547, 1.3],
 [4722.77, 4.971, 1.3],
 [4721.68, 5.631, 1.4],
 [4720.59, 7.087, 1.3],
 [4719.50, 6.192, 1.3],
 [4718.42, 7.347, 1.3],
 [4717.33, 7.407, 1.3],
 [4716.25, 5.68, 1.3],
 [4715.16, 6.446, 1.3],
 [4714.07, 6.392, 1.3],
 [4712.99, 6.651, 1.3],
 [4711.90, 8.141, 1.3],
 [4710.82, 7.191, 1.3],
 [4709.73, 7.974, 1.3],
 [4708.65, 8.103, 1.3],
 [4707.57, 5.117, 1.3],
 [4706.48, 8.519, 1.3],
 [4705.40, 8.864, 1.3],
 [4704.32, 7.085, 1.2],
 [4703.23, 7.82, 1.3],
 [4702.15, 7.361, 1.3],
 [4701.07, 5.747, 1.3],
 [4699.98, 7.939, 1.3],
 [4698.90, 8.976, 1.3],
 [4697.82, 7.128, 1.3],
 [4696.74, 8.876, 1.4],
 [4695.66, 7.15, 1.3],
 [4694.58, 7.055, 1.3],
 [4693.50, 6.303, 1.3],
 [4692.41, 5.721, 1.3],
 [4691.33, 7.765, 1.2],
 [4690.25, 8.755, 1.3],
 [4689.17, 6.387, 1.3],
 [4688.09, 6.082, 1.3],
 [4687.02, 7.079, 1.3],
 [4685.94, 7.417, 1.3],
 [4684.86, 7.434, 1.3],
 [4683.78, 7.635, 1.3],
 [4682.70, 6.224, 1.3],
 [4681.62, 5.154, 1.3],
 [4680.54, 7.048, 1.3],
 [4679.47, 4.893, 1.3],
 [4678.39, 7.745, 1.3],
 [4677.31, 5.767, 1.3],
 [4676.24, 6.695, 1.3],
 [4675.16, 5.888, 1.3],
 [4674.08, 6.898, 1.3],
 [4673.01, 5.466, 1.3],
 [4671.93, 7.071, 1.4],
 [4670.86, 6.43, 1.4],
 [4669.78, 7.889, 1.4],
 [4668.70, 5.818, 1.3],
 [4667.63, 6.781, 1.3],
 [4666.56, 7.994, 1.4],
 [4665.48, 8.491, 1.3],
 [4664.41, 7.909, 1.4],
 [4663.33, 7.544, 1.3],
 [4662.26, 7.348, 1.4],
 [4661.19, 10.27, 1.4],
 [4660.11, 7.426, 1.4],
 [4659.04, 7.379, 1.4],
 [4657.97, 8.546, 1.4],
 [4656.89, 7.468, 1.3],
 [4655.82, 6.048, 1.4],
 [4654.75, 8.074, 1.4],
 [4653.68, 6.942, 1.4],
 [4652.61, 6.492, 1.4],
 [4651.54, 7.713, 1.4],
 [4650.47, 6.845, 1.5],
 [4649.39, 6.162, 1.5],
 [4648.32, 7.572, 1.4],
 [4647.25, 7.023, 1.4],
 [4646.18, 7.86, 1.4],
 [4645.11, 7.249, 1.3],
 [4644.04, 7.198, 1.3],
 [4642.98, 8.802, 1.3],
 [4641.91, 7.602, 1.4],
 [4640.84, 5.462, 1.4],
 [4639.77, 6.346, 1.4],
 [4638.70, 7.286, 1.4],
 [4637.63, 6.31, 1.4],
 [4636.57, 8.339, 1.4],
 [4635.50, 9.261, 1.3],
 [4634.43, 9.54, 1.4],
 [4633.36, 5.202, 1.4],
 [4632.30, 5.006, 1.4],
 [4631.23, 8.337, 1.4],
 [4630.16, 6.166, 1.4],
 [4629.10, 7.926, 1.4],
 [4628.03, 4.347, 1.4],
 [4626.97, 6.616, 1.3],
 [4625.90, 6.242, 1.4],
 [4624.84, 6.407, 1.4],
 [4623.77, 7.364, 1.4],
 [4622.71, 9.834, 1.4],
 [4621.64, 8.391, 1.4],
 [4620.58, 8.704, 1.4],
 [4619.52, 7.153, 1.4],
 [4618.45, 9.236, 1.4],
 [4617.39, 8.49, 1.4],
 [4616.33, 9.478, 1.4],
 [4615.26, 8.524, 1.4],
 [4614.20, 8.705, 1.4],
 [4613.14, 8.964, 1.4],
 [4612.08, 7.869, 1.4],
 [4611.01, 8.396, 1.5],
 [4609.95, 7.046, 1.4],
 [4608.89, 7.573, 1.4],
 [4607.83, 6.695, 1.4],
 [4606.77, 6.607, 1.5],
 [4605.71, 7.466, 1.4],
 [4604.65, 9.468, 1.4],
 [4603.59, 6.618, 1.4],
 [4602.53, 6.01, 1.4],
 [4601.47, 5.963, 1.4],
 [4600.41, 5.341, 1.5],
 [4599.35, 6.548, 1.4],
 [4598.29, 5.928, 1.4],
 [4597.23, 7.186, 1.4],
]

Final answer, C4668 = 4.6 angstrom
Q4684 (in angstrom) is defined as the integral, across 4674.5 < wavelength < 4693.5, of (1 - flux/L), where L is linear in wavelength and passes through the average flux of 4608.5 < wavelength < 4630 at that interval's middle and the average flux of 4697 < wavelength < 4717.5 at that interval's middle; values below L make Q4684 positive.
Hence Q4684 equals 2.0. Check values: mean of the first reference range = 7.84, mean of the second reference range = 7.31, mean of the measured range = 6.68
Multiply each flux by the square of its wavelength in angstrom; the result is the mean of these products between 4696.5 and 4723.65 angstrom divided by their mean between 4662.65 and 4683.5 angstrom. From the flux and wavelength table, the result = 1.07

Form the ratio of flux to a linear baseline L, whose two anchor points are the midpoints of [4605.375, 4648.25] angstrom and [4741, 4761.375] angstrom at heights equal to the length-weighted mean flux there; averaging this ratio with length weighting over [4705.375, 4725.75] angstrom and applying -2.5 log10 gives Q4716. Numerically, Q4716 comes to 0.04 mag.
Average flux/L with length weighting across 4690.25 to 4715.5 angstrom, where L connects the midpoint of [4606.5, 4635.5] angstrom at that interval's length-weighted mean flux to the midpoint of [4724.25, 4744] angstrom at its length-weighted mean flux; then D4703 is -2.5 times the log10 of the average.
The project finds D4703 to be 0.06 mag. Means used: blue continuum 7.62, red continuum 7.83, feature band 7.35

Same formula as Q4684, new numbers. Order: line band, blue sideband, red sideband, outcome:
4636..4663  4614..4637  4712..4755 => 0.8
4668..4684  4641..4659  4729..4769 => 1.7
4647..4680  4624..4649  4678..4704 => -0.3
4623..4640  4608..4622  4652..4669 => 2.2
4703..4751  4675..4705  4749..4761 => -3.6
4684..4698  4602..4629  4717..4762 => 0.4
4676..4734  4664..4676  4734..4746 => 3.2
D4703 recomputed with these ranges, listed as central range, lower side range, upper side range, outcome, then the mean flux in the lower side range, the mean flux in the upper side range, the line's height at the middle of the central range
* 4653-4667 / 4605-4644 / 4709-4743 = -0.047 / 7.55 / 7.29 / 7.46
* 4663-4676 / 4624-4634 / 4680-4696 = -0.047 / 6.32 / 6.88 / 6.7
